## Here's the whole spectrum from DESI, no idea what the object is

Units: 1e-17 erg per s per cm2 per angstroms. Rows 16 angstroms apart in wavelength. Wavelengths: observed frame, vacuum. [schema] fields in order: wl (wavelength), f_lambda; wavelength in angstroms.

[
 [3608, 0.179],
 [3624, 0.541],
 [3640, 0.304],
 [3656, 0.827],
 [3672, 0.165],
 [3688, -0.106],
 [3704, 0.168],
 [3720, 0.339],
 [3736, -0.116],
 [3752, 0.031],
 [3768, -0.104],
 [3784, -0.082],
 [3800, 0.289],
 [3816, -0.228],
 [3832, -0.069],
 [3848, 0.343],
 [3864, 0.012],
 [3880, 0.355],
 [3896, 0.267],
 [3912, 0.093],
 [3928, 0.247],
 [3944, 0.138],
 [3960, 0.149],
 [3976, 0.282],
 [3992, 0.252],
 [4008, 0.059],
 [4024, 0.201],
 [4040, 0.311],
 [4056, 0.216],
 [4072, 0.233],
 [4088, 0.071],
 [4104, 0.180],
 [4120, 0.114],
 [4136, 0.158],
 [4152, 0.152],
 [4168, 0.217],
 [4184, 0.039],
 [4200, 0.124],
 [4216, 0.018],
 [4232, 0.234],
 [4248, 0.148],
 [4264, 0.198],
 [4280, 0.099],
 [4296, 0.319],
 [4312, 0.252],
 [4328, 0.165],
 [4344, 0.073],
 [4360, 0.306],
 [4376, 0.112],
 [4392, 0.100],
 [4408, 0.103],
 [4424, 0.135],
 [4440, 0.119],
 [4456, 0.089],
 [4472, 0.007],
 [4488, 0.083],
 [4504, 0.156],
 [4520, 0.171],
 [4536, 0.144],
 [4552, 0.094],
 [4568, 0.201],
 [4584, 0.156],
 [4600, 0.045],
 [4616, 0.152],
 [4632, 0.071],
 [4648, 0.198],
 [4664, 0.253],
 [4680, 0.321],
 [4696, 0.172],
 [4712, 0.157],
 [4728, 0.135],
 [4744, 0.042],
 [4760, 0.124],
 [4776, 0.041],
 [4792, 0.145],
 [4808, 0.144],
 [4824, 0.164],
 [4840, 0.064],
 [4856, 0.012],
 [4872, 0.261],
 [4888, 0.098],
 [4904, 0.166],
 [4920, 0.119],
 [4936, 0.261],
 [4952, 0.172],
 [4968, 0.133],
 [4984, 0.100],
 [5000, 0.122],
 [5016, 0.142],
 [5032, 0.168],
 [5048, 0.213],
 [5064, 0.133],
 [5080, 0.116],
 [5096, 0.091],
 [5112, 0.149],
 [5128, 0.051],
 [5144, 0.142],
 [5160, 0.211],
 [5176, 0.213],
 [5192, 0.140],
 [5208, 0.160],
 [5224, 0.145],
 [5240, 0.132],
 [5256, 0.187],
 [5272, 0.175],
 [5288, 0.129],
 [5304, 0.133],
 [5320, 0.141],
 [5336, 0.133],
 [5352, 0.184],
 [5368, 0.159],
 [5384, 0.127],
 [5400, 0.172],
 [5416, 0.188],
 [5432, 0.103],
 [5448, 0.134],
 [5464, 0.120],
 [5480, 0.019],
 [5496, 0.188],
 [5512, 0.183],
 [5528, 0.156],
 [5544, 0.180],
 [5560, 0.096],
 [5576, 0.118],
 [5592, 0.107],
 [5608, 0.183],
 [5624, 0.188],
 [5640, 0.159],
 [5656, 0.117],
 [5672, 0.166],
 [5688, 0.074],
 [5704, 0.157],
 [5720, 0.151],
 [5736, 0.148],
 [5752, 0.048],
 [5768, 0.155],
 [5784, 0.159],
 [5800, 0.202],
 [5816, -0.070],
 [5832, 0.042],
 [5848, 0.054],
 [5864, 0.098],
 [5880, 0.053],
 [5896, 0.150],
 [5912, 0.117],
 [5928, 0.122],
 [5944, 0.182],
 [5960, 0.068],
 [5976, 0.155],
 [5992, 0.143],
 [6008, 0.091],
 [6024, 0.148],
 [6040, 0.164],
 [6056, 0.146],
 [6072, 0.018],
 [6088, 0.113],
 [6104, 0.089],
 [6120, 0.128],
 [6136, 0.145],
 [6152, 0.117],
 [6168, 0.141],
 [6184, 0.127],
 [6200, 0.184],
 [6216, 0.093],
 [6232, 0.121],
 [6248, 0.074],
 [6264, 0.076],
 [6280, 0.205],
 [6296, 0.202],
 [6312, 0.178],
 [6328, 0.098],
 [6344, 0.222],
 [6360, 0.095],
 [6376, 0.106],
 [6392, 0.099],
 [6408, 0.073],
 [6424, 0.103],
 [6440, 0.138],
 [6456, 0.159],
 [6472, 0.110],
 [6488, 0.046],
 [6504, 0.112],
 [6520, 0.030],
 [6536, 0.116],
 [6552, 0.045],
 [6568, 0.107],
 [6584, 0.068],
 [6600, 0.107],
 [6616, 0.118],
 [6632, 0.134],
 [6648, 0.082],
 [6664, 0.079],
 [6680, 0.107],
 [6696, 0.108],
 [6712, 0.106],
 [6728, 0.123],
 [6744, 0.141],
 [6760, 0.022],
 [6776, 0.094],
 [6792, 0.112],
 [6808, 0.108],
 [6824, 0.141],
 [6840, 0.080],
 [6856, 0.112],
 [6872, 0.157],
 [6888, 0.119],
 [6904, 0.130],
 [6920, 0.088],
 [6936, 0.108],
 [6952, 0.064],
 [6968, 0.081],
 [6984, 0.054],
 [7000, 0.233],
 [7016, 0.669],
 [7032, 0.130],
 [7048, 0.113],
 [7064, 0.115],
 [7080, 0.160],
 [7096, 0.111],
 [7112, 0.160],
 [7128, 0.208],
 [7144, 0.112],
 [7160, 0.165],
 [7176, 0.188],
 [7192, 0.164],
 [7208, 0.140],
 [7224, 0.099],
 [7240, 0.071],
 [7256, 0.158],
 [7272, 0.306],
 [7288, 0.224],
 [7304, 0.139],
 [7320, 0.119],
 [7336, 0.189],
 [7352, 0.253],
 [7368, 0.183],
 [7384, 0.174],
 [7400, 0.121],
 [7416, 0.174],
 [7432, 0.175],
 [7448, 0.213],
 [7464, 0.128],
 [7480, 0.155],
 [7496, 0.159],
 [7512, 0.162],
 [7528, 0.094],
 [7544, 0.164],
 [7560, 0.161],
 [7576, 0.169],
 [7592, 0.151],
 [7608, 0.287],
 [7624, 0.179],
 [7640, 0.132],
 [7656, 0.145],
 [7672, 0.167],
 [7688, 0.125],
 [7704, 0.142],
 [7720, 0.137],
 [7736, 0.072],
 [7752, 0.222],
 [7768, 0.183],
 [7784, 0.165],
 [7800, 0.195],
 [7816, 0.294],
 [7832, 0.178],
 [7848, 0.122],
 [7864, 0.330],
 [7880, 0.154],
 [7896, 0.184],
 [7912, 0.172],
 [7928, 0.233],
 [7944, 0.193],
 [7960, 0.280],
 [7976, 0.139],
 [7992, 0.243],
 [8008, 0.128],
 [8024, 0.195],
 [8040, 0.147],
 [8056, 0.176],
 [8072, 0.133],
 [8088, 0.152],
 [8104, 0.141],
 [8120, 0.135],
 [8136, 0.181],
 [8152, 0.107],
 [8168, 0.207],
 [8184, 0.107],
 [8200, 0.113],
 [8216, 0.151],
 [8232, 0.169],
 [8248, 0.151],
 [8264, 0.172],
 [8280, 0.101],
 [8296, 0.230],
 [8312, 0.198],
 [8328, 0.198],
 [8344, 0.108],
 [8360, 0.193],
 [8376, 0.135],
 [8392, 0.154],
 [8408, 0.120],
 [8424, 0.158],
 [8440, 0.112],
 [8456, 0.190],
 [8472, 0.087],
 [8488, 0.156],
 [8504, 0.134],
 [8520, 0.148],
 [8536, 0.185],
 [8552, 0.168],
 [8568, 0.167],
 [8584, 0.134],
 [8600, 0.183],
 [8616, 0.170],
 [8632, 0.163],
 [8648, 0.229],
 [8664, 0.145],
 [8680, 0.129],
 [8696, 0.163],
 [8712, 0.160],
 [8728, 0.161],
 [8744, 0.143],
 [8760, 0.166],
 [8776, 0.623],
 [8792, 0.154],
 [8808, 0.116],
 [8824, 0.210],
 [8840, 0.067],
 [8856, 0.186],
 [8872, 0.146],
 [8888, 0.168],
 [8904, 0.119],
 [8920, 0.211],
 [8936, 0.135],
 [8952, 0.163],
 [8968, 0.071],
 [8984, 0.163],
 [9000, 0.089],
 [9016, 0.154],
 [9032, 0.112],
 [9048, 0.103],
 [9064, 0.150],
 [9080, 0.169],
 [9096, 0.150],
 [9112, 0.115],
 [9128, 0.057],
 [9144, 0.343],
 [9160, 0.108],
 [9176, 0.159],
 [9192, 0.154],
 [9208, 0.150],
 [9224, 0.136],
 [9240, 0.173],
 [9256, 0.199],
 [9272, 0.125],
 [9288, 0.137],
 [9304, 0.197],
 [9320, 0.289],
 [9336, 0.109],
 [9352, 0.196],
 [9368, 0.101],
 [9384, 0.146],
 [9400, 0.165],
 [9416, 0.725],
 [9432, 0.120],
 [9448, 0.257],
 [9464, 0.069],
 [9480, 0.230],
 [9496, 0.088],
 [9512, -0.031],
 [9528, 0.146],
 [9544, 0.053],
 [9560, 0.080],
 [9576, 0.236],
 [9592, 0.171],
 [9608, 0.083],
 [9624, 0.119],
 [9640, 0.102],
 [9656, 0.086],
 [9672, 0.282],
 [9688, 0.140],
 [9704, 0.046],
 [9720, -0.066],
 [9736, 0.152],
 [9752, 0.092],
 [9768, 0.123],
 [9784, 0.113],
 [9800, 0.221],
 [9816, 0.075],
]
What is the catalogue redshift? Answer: 0.880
